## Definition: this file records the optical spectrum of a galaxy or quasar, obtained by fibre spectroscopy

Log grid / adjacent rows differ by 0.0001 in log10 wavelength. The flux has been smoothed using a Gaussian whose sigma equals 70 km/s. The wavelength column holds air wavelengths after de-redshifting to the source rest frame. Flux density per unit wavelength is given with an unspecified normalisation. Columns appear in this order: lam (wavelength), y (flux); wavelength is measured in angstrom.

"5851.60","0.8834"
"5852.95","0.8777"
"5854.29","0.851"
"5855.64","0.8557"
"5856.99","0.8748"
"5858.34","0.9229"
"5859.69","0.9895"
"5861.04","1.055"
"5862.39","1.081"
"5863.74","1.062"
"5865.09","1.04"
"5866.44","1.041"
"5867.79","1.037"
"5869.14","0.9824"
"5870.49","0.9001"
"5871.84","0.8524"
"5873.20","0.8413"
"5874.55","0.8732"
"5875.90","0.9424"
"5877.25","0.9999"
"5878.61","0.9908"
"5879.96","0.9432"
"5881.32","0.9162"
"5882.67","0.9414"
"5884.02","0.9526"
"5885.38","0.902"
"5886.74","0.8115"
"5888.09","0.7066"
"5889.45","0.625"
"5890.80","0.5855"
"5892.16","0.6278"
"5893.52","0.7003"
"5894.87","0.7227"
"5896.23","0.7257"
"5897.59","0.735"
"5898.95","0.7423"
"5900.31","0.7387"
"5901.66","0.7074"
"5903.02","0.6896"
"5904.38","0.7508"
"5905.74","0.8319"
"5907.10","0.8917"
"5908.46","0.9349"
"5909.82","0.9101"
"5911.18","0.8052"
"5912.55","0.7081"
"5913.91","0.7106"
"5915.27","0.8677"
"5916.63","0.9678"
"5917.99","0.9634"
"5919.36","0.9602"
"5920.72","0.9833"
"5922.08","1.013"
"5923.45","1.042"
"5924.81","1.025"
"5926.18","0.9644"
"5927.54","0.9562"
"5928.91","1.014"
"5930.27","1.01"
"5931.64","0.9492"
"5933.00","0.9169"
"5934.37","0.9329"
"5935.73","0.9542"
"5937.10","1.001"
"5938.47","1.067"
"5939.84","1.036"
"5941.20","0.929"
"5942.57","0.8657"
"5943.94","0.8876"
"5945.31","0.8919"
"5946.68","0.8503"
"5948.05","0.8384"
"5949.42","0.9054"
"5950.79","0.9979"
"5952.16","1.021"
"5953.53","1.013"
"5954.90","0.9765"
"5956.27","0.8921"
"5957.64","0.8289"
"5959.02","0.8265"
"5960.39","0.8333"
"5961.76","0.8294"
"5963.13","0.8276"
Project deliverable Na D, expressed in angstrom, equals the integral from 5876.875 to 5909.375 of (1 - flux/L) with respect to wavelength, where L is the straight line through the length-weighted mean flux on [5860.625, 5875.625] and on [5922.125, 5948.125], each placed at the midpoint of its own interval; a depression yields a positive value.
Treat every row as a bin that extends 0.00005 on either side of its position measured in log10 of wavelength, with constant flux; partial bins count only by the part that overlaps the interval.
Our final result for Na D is 5.8 angstrom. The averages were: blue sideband 0.977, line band 0.798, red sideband 0.958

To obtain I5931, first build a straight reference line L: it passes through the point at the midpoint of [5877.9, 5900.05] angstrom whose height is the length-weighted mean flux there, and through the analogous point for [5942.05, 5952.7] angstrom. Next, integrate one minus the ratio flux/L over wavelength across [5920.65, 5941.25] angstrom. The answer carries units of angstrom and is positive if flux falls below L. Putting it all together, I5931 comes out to -2.75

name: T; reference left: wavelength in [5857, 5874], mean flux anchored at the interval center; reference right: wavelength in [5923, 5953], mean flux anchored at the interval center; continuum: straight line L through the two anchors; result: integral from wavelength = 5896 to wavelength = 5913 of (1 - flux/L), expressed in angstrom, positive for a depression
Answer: 3.2 angstrom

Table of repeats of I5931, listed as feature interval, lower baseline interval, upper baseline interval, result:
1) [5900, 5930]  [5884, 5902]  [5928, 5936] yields -0.8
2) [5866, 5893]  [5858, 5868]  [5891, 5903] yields 0.2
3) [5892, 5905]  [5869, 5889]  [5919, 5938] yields 3.0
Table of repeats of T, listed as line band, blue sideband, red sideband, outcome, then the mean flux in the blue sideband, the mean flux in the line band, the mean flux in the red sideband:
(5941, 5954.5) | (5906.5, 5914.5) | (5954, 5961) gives -0.9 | 0.827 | 0.921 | 0.876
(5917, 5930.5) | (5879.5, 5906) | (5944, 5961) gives -2.5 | 0.765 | 0.992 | 0.906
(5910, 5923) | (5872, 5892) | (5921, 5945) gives 0.6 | 0.853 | 0.89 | 0.973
